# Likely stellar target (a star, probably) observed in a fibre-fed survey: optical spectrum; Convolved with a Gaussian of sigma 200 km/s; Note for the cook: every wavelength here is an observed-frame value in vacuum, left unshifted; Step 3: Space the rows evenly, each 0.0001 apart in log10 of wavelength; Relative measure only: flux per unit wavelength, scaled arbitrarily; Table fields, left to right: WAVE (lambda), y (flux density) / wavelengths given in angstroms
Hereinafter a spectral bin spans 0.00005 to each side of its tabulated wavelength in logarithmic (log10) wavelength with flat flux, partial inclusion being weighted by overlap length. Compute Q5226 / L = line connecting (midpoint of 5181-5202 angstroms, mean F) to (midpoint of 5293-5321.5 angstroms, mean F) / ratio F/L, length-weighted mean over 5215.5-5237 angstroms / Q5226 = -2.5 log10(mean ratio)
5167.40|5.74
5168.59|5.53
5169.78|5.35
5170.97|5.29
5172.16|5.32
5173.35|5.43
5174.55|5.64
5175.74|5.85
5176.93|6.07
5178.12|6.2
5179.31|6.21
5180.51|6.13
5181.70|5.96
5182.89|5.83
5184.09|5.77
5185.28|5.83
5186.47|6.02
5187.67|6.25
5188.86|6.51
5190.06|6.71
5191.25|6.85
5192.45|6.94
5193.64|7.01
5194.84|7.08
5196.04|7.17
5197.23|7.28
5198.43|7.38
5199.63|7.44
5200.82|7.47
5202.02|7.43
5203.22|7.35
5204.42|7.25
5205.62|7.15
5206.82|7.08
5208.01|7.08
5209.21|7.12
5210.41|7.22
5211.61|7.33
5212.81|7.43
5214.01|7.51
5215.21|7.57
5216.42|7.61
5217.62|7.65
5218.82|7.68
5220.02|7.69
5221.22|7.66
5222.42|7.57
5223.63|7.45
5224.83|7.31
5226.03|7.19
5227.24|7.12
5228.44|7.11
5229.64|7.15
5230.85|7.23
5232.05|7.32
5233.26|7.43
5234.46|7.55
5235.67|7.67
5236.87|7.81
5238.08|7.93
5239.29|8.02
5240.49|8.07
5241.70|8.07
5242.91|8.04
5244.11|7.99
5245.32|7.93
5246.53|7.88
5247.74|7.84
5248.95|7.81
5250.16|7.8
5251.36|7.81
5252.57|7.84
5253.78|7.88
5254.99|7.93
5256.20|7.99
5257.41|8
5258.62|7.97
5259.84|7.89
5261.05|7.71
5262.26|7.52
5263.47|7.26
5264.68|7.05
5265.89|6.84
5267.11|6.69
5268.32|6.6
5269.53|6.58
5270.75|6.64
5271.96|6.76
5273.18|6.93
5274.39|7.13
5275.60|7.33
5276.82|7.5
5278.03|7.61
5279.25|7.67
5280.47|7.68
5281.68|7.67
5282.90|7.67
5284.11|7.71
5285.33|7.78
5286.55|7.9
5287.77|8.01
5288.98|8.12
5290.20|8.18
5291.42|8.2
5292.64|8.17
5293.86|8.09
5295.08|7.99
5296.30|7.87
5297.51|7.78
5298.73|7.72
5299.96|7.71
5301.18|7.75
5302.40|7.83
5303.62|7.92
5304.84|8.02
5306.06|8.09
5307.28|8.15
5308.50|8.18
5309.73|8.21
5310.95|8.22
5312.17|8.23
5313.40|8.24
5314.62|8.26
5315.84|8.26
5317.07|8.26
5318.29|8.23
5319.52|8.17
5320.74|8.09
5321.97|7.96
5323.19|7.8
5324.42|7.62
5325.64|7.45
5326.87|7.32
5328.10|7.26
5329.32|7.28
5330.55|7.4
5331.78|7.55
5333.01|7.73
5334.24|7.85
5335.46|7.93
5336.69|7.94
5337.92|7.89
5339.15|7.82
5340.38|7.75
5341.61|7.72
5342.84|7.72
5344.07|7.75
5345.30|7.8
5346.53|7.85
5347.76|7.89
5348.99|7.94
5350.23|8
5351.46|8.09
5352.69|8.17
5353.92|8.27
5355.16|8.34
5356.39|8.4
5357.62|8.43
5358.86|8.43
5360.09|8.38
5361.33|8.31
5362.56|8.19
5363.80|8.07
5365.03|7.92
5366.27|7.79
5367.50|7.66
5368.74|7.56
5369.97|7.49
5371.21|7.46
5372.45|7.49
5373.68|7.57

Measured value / -0.05 mag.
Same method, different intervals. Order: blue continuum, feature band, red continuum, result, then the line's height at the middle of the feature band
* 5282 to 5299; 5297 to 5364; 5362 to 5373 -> -0.02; 7.83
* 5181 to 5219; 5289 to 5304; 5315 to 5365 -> -0.04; 7.64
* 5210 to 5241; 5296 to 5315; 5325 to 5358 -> -0.04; 7.73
